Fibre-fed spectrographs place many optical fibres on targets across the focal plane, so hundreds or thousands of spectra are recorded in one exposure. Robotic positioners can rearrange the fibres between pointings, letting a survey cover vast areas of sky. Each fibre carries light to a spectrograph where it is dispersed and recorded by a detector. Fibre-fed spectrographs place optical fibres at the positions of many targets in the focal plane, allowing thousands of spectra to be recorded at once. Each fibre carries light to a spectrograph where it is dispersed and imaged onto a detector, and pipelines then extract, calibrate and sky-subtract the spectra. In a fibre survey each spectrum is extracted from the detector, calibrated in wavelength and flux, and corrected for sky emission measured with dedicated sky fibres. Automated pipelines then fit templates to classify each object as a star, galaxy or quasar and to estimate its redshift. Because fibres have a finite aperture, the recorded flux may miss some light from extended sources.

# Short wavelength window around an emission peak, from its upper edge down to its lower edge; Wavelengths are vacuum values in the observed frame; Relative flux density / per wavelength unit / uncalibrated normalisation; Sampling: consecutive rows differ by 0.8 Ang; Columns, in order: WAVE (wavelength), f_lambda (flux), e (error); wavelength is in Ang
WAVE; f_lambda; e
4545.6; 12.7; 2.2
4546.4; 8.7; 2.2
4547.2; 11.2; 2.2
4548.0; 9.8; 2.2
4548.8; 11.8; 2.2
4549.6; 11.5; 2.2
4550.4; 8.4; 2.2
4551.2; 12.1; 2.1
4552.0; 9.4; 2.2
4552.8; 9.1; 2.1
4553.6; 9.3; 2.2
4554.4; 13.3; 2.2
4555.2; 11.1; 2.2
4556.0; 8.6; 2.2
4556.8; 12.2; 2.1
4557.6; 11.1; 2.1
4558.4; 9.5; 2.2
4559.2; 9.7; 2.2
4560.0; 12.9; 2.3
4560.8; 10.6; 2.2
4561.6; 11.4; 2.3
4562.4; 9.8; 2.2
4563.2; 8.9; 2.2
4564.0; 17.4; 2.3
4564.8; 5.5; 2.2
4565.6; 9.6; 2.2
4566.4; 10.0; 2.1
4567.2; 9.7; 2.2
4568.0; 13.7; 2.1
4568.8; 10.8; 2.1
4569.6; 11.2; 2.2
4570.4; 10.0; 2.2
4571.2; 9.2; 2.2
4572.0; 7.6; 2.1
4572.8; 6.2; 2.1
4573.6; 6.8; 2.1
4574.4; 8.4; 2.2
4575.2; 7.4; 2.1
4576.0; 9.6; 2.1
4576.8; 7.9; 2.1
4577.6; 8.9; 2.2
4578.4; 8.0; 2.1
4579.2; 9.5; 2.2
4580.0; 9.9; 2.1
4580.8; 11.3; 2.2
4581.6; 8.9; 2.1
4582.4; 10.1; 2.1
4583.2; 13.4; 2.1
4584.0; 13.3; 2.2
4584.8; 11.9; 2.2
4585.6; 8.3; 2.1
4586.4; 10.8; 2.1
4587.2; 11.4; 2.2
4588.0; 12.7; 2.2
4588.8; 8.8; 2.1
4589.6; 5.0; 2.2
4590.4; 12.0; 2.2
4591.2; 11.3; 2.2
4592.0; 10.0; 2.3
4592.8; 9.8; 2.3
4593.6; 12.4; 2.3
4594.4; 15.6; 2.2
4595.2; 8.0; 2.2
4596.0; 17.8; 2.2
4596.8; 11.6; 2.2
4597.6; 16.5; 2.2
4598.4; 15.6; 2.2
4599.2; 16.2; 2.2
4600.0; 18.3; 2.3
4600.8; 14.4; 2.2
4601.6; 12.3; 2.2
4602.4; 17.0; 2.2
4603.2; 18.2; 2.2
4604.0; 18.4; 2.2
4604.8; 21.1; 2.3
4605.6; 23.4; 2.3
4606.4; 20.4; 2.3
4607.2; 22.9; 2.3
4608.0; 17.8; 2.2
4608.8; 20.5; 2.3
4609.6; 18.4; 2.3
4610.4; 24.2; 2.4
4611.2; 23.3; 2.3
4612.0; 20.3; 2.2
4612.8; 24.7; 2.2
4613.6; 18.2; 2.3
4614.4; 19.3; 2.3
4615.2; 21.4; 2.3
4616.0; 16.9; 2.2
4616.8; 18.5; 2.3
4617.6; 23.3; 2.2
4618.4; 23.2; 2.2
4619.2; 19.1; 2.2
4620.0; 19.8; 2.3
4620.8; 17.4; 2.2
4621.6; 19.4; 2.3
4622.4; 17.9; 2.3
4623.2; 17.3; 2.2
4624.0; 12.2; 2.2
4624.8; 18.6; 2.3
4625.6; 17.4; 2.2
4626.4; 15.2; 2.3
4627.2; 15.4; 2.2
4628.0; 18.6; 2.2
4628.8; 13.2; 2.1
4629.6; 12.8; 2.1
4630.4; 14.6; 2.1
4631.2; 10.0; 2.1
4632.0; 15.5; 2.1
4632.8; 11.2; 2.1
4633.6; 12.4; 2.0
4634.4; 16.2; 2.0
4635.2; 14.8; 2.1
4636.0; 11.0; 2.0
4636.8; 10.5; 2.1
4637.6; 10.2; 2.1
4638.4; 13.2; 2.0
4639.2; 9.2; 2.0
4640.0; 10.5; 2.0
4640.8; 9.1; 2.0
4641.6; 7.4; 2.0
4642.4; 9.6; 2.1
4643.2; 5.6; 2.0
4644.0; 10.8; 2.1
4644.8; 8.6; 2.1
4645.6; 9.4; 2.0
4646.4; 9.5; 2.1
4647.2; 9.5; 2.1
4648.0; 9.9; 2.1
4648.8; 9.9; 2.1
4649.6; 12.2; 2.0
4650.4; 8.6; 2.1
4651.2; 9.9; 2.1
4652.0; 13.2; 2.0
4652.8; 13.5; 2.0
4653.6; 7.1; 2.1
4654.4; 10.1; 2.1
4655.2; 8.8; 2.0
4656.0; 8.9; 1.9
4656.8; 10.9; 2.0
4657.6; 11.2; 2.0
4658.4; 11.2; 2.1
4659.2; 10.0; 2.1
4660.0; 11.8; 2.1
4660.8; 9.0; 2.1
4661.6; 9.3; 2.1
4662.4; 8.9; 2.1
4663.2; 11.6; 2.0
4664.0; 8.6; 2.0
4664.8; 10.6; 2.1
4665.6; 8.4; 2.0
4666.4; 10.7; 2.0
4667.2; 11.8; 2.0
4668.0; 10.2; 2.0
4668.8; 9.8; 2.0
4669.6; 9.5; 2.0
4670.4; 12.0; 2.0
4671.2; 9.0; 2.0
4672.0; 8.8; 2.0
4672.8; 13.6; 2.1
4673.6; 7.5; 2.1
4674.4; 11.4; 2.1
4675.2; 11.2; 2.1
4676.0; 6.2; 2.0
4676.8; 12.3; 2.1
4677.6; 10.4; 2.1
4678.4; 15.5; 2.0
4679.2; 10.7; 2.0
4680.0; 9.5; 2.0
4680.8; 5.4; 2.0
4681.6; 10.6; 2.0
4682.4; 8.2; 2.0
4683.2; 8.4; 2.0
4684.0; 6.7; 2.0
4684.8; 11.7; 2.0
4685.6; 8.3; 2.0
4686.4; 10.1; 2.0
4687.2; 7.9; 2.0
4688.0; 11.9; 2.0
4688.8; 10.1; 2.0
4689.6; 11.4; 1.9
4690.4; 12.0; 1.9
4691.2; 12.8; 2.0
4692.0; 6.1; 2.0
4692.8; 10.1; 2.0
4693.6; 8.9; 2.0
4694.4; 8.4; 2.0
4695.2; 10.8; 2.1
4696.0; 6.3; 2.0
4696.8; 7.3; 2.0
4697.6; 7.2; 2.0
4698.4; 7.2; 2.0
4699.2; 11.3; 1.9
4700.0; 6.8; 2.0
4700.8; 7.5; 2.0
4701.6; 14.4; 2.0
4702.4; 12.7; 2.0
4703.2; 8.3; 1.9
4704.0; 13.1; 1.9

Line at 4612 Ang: Mg II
